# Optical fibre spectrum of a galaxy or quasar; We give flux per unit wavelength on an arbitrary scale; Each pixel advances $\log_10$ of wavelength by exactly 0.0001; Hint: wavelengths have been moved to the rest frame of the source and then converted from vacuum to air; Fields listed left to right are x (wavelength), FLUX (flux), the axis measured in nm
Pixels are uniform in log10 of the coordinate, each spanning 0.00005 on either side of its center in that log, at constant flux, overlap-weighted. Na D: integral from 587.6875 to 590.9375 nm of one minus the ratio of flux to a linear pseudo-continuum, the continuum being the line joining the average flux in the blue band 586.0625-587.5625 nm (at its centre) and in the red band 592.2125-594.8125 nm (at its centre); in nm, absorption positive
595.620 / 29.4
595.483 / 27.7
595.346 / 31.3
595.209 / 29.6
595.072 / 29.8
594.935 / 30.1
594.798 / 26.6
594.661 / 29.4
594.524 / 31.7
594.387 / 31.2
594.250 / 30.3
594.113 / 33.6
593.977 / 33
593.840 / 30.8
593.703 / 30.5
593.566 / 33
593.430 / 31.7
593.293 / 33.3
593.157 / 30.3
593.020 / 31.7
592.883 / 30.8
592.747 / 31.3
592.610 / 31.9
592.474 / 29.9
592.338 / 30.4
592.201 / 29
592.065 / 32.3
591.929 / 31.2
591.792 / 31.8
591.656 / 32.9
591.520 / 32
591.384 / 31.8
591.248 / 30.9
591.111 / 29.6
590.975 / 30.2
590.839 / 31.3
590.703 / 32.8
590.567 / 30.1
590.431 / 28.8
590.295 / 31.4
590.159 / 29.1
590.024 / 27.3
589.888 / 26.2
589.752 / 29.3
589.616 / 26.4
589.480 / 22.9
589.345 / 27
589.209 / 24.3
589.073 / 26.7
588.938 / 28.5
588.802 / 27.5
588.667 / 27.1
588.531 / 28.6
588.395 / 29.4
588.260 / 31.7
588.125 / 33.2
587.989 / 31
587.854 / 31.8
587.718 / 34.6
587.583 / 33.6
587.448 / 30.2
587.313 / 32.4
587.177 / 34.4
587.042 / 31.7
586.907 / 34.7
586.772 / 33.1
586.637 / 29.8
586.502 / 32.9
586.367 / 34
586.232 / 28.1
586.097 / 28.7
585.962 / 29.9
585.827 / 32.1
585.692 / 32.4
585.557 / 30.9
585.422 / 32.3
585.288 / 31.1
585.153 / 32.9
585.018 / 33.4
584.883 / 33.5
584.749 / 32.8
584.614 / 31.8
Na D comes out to 0.27 nm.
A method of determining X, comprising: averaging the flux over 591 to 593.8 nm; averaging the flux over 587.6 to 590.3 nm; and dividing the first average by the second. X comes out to 1.09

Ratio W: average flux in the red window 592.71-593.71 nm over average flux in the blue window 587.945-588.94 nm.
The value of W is 1.07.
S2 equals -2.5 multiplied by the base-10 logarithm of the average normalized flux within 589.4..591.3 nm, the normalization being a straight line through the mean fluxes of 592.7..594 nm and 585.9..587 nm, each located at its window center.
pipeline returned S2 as 0.09 mag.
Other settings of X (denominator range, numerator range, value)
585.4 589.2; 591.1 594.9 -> 1.01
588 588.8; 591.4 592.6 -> 1.05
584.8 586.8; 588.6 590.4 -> 0.86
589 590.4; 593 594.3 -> 1.17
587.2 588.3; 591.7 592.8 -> 0.96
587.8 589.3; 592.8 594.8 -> 1.08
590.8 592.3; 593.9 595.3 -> 0.98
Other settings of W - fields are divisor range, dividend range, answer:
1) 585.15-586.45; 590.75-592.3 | 1.00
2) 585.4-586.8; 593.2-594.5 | 1.02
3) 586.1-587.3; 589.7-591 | 0.92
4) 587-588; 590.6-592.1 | 0.97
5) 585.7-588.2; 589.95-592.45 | 0.96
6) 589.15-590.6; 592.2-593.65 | 1.14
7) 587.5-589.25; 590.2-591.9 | 1.04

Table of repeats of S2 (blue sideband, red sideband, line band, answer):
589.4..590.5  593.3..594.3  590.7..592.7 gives -0.055 mag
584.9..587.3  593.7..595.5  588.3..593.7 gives 0.046 mag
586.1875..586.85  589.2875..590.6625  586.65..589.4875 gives -0.009 mag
